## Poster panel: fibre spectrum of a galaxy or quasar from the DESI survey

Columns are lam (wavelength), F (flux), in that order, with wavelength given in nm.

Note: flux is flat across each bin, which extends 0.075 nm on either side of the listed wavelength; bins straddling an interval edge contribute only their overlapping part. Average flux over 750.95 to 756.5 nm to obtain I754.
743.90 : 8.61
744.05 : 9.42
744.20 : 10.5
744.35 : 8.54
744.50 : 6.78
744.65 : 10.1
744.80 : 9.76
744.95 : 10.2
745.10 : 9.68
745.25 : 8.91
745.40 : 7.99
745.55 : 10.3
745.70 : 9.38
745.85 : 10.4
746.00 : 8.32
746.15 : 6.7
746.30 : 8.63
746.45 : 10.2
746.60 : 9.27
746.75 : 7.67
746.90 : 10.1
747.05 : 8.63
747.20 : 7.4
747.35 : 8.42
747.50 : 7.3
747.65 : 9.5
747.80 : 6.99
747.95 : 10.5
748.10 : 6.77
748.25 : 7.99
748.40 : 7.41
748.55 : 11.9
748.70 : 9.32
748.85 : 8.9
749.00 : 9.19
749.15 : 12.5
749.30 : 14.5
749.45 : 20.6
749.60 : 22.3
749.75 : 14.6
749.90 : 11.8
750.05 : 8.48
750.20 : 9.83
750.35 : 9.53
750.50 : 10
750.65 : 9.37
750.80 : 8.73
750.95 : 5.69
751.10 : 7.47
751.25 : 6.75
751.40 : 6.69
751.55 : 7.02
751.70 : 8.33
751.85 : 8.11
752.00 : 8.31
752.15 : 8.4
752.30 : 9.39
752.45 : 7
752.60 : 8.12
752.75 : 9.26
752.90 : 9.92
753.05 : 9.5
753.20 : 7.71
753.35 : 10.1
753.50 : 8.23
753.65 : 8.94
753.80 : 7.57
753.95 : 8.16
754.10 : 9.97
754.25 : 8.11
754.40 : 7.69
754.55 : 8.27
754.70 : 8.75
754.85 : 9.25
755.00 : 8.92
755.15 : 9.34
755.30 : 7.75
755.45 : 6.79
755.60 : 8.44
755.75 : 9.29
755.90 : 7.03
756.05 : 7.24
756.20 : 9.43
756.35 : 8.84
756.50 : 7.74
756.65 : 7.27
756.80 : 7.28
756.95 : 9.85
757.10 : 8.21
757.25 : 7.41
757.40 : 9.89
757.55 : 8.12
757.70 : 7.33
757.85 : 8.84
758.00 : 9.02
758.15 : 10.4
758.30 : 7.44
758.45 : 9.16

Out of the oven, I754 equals 8.29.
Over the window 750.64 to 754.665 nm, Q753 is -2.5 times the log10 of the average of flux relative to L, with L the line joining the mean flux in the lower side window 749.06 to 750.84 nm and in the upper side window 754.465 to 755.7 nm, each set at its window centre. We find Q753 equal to 0.25 mag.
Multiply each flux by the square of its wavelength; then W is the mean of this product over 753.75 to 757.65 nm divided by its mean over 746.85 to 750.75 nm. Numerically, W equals 0.8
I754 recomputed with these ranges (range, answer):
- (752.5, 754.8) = 8.67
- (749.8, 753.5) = 8.6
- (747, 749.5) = 9.78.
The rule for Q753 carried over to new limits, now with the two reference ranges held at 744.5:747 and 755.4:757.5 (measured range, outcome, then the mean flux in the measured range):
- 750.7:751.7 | 0.20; 7.21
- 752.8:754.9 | -0.04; 8.73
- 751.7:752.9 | 0.01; 8.46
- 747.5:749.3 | -0.05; 9.32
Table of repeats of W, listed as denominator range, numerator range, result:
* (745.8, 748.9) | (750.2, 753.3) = 0.97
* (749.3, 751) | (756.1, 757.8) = 0.70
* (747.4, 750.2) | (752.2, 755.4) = 0.79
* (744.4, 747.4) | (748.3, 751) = 1.29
